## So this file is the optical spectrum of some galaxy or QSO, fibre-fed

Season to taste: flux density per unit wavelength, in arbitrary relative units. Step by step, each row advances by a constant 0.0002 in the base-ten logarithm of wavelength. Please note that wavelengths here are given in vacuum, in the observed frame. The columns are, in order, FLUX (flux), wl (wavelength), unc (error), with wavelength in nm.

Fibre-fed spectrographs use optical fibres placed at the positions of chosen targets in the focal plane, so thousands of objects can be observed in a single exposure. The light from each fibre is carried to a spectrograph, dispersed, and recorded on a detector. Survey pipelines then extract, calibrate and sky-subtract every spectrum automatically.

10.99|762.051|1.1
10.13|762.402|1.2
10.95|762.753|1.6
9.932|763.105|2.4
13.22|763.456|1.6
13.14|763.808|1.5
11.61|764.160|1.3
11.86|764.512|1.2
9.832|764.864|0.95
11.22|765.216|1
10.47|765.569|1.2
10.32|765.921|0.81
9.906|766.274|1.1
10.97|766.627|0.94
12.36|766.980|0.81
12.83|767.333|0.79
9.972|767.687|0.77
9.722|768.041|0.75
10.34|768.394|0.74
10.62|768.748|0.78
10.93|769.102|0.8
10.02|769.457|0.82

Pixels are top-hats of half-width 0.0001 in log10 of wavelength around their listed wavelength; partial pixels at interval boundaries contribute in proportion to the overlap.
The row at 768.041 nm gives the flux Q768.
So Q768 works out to 9.722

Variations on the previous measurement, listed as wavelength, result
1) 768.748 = 10.62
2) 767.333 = 12.83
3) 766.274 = 9.906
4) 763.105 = 9.932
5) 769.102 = 10.93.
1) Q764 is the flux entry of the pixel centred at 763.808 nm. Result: 13.14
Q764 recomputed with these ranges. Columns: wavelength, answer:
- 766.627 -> 10.97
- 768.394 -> 10.34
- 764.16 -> 11.61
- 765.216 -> 11.22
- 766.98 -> 12.36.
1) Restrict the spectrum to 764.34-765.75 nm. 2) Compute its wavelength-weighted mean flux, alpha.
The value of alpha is 10.8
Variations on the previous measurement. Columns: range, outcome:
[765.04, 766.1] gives 10.7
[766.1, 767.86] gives 11.2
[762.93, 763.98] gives 12.1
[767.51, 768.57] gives 10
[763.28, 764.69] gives 12.5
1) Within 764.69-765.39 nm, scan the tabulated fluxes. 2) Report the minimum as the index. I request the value 9.832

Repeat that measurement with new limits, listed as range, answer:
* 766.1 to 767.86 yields 9.906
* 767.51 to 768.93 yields 9.722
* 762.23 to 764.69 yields 9.932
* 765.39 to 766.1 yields 10.32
